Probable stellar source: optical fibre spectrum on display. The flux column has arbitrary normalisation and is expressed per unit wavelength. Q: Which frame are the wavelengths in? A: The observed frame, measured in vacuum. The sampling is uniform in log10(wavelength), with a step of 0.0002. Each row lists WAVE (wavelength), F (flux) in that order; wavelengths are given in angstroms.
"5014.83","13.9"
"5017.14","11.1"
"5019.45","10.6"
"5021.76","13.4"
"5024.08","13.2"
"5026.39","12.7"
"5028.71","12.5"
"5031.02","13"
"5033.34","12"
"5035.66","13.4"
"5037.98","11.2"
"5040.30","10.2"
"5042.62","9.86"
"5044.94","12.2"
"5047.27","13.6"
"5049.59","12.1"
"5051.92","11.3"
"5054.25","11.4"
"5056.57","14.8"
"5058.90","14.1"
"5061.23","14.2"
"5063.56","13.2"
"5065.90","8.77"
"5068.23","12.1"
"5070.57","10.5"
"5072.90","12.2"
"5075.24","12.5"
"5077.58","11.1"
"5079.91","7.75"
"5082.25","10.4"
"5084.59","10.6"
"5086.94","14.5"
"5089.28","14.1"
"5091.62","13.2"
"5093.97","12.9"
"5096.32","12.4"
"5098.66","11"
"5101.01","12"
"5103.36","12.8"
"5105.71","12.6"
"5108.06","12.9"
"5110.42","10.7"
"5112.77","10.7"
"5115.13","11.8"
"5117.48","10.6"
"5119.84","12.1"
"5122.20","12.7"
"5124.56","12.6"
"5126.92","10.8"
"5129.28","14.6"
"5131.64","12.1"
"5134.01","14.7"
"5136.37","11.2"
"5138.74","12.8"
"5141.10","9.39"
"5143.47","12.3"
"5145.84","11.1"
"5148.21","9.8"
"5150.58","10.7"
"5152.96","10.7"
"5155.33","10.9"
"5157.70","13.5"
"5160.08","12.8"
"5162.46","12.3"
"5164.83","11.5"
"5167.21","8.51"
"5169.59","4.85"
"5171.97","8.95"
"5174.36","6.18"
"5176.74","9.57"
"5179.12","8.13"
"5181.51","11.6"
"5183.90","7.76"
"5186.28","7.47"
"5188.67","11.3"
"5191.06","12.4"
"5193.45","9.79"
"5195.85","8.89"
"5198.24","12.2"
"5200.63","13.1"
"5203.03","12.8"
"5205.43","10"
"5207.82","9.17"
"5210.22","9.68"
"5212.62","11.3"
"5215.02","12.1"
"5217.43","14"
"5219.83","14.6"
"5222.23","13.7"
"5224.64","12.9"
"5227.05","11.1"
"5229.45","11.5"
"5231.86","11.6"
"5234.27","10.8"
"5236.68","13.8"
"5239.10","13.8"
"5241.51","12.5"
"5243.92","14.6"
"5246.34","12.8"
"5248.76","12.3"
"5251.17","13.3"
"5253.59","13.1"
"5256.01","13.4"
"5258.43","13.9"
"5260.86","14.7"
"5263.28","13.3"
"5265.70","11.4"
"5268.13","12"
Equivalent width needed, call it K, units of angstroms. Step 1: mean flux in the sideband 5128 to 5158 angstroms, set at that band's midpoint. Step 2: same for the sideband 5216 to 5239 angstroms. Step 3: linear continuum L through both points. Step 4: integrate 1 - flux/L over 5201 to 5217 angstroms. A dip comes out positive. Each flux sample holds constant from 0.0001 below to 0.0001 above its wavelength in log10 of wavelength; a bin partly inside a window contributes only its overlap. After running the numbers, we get 1.8 angstroms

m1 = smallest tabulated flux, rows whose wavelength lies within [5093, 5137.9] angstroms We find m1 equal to 10.6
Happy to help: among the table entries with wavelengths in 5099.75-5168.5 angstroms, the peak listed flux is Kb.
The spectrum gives 14.7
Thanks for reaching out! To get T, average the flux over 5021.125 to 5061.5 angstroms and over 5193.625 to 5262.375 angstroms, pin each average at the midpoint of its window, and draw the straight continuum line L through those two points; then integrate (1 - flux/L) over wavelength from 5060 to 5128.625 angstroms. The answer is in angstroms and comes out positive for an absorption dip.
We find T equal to 3.1 angstroms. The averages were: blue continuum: 12.5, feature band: 11.9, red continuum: 12.4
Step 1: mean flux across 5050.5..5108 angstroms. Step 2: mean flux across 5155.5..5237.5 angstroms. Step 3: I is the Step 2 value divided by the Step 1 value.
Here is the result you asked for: 0.90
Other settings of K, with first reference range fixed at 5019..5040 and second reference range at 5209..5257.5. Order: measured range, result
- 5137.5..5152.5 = 1.85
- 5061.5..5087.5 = 2.51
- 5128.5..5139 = -0.43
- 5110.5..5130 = 1.04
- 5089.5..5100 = -0.03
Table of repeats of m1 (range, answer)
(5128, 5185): 4.85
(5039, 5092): 7.75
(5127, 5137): 11.2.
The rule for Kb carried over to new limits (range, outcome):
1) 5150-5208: 13.5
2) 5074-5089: 14.5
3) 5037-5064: 14.8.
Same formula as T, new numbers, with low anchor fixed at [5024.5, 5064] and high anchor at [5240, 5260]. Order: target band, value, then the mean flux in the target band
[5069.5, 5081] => 1.6 angstroms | 10.8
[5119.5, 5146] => 1.2 angstroms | 12.2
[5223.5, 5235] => 1.4 angstroms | 11.6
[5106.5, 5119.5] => 1.3 angstroms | 11.4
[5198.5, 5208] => 1.1 angstroms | 11.6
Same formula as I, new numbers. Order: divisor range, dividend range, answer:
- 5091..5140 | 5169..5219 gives 0.83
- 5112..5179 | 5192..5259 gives 1.11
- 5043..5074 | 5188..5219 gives 0.92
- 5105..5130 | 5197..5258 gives 1.04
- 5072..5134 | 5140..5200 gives 0.84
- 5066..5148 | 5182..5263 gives 1.01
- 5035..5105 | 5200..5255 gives 1.03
